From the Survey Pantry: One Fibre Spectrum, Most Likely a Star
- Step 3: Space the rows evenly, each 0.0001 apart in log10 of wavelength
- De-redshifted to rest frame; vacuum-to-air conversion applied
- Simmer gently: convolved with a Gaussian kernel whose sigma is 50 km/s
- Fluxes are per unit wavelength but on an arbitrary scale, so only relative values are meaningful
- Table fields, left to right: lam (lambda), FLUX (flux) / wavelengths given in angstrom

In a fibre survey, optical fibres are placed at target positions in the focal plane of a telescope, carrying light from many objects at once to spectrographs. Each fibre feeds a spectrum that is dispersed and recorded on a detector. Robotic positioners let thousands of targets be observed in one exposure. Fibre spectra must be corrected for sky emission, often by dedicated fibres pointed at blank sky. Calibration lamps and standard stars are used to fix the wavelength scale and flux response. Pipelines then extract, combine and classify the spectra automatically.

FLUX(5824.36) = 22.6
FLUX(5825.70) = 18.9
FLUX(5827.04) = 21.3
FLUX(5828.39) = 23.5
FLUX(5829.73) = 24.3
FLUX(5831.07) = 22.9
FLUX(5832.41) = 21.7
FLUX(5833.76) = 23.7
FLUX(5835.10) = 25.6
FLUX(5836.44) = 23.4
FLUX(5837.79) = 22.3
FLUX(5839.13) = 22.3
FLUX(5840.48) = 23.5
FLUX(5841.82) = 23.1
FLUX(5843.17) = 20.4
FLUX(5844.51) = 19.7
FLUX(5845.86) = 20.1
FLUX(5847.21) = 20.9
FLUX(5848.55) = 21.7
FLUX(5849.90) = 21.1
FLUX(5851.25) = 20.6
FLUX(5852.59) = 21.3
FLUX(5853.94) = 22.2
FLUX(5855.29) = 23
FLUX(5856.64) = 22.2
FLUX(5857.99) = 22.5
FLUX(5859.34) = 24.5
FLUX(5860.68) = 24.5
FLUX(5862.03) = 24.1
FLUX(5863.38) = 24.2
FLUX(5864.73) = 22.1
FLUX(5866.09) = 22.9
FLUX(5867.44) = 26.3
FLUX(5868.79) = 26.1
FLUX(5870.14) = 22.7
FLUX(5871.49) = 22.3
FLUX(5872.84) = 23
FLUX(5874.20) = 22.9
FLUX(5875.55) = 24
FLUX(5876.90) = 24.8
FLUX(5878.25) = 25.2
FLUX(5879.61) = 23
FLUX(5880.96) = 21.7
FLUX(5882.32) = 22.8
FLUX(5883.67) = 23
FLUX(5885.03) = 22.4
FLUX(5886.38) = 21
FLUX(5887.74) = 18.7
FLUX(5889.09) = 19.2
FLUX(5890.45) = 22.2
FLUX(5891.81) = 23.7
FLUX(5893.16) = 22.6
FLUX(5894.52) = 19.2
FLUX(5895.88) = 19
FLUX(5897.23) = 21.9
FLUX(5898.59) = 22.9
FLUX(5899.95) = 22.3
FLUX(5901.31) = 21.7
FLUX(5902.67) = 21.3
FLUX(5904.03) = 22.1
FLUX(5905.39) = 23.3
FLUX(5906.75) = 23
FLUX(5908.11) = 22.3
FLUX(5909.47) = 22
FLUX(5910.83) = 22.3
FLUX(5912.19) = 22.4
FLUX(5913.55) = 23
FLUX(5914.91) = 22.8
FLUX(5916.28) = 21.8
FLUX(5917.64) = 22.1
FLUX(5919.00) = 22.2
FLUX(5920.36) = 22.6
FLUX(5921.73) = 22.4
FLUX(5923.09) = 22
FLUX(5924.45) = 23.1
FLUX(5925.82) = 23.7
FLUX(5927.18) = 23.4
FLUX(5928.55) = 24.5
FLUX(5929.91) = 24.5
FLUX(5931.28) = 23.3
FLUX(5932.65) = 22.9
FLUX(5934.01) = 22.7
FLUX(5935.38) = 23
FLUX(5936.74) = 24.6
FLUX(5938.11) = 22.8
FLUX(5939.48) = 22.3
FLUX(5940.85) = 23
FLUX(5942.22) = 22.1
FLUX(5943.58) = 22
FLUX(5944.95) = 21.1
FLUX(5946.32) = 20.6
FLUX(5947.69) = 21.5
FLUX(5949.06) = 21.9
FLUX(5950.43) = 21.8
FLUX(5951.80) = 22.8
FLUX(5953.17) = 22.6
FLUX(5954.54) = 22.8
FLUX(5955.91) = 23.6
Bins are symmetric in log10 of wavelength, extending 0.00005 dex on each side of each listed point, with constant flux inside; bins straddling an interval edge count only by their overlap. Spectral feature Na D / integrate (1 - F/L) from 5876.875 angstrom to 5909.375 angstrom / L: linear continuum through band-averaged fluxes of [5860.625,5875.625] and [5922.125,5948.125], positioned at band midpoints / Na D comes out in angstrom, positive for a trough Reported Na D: 1.9 angstrom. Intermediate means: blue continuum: 23.7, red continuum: 22.8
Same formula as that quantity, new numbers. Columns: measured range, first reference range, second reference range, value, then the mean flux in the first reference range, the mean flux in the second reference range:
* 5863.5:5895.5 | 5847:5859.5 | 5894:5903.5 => -1.7 angstrom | 21.9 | 21.2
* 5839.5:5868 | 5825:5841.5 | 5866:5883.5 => 1.0 angstrom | 22.8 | 23.7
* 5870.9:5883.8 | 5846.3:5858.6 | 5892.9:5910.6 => -0.9 angstrom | 21.7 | 21.8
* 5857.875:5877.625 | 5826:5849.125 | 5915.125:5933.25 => -1.1 angstrom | 22.3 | 22.9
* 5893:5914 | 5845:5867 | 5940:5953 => 0.2 angstrom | 22.4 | 21.9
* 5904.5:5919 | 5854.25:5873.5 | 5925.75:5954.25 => 0.3 angstrom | 23.6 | 22.7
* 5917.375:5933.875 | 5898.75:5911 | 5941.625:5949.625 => -0.9 angstrom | 22.3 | 21.5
